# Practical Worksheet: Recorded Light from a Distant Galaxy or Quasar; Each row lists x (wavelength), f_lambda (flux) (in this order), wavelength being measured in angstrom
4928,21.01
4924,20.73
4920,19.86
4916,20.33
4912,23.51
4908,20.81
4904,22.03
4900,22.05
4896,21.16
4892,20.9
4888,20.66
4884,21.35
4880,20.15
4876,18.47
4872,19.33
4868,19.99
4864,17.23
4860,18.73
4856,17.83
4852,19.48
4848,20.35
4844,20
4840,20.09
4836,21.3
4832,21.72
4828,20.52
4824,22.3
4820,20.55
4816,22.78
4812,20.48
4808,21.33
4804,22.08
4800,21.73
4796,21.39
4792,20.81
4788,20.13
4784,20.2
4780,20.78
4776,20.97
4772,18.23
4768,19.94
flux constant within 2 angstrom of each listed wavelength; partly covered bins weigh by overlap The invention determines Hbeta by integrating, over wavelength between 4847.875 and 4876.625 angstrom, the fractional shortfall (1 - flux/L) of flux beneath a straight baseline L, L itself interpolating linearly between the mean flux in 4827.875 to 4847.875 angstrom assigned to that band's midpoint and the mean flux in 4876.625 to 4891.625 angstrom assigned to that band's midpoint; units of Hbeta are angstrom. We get 2.46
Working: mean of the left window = 20.7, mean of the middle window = 18.9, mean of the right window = 20.5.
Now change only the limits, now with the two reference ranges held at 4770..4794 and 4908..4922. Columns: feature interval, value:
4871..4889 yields 0.8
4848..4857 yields 0.7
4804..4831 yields -1.3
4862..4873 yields 1.1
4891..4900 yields -0.1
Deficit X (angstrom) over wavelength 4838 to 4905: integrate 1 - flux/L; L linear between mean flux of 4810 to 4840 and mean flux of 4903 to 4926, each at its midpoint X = 4.0 angstrom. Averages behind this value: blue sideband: 21.3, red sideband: 21.2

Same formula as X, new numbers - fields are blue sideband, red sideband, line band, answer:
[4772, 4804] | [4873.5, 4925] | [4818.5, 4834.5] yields -0.4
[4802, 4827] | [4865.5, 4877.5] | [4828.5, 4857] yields 0.3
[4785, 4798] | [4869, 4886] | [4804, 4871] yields -0.2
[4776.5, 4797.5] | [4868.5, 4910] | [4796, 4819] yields -1.0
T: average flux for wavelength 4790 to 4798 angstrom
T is 21.1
